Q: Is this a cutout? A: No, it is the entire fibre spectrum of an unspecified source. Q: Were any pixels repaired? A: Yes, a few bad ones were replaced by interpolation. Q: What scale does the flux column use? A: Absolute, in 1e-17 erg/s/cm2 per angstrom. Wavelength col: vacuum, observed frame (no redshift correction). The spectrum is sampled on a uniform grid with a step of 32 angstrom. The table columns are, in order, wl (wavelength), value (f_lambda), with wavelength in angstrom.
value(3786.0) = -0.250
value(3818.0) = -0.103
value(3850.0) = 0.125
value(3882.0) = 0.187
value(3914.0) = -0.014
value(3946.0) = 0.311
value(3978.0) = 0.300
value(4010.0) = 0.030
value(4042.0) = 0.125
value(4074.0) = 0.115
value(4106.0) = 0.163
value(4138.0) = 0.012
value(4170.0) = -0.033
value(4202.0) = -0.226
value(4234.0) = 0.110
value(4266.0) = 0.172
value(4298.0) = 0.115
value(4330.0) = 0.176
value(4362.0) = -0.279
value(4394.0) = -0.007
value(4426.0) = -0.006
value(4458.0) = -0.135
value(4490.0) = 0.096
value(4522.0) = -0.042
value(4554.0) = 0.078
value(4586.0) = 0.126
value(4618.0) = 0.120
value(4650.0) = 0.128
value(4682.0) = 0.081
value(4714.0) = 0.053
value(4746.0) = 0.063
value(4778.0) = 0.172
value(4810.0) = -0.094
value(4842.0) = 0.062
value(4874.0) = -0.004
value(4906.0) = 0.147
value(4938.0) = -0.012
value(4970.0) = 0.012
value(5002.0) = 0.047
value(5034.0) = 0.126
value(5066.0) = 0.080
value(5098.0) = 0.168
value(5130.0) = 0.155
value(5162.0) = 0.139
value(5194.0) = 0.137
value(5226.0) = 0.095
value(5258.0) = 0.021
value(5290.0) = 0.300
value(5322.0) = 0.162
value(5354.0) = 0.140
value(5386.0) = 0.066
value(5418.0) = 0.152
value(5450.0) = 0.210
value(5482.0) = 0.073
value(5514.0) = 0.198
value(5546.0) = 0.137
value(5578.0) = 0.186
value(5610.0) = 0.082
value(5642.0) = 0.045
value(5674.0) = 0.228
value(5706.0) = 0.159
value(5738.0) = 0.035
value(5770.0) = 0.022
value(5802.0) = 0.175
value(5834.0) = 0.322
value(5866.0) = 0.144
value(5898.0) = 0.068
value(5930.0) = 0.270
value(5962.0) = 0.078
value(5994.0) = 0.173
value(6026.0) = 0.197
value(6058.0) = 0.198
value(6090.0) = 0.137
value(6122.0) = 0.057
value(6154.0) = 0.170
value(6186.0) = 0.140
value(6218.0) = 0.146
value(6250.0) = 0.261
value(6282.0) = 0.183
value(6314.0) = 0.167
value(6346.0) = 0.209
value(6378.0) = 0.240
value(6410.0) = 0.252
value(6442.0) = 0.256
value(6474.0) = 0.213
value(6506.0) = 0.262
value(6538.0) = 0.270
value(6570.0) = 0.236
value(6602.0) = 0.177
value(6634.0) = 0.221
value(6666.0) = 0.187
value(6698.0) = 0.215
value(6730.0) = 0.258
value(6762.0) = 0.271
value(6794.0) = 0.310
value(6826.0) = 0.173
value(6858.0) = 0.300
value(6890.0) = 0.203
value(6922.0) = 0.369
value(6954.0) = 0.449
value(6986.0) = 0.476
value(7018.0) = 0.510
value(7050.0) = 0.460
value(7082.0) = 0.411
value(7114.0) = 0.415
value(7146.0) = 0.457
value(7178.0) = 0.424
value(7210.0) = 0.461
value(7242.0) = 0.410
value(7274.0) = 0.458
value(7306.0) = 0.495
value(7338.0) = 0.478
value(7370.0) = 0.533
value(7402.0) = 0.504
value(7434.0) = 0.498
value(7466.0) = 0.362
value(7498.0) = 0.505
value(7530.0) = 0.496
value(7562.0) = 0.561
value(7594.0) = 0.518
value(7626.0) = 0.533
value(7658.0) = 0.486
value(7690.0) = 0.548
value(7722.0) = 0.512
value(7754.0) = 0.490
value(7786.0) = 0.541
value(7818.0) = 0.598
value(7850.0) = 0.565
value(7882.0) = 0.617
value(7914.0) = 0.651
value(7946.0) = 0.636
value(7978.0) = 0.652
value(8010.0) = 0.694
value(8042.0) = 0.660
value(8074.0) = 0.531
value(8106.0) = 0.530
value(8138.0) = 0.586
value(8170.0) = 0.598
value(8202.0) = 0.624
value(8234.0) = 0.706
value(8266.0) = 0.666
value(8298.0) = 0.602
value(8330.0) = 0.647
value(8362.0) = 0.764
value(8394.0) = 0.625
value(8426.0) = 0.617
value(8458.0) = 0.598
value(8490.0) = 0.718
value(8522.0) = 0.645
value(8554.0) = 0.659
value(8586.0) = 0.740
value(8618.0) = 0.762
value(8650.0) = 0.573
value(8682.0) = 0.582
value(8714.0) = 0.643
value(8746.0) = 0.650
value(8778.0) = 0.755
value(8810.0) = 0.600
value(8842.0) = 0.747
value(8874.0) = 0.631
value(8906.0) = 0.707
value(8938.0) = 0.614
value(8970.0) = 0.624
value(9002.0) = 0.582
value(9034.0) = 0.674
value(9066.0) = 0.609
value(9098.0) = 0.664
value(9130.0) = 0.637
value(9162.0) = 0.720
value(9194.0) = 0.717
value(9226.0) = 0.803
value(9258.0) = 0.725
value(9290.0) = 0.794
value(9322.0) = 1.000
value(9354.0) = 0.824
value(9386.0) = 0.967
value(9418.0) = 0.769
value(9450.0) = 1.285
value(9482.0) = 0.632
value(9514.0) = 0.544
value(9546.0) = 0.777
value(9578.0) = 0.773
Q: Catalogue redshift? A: 0.73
